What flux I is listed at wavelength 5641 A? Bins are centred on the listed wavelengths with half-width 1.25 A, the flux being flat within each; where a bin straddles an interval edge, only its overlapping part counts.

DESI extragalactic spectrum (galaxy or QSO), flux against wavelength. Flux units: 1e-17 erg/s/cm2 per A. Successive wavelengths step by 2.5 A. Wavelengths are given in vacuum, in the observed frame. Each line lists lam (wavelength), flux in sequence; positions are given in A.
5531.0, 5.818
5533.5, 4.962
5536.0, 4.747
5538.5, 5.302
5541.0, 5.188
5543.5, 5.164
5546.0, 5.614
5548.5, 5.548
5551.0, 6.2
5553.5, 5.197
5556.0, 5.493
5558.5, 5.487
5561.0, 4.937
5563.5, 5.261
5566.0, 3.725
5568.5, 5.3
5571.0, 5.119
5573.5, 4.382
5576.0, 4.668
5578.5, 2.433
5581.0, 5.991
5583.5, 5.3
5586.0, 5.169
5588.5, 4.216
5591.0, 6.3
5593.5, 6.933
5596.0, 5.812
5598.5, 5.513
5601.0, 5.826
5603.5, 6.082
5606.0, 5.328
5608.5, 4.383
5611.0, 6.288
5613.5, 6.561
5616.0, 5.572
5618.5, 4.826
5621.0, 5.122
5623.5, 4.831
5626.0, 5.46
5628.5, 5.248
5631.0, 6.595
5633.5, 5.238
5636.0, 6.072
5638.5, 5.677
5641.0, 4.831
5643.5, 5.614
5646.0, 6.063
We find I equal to 4.831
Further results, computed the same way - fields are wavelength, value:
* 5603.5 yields 6.082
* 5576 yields 4.668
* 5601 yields 5.826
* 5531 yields 5.818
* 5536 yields 4.747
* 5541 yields 5.188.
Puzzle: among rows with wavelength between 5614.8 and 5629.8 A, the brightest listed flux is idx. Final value 5.572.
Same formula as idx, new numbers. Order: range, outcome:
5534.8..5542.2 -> 5.302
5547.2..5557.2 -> 6.2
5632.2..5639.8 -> 6.072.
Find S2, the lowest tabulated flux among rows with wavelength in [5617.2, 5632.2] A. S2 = 4.826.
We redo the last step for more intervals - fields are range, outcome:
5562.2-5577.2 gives 3.725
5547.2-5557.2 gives 5.197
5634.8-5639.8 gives 5.677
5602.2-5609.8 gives 4.383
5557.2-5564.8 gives 4.937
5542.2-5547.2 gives 5.164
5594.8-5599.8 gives 5.513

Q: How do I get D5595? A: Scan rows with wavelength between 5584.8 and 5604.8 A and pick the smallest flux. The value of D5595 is 4.216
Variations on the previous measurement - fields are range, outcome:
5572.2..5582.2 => 2.433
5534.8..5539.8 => 4.747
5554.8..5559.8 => 5.487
